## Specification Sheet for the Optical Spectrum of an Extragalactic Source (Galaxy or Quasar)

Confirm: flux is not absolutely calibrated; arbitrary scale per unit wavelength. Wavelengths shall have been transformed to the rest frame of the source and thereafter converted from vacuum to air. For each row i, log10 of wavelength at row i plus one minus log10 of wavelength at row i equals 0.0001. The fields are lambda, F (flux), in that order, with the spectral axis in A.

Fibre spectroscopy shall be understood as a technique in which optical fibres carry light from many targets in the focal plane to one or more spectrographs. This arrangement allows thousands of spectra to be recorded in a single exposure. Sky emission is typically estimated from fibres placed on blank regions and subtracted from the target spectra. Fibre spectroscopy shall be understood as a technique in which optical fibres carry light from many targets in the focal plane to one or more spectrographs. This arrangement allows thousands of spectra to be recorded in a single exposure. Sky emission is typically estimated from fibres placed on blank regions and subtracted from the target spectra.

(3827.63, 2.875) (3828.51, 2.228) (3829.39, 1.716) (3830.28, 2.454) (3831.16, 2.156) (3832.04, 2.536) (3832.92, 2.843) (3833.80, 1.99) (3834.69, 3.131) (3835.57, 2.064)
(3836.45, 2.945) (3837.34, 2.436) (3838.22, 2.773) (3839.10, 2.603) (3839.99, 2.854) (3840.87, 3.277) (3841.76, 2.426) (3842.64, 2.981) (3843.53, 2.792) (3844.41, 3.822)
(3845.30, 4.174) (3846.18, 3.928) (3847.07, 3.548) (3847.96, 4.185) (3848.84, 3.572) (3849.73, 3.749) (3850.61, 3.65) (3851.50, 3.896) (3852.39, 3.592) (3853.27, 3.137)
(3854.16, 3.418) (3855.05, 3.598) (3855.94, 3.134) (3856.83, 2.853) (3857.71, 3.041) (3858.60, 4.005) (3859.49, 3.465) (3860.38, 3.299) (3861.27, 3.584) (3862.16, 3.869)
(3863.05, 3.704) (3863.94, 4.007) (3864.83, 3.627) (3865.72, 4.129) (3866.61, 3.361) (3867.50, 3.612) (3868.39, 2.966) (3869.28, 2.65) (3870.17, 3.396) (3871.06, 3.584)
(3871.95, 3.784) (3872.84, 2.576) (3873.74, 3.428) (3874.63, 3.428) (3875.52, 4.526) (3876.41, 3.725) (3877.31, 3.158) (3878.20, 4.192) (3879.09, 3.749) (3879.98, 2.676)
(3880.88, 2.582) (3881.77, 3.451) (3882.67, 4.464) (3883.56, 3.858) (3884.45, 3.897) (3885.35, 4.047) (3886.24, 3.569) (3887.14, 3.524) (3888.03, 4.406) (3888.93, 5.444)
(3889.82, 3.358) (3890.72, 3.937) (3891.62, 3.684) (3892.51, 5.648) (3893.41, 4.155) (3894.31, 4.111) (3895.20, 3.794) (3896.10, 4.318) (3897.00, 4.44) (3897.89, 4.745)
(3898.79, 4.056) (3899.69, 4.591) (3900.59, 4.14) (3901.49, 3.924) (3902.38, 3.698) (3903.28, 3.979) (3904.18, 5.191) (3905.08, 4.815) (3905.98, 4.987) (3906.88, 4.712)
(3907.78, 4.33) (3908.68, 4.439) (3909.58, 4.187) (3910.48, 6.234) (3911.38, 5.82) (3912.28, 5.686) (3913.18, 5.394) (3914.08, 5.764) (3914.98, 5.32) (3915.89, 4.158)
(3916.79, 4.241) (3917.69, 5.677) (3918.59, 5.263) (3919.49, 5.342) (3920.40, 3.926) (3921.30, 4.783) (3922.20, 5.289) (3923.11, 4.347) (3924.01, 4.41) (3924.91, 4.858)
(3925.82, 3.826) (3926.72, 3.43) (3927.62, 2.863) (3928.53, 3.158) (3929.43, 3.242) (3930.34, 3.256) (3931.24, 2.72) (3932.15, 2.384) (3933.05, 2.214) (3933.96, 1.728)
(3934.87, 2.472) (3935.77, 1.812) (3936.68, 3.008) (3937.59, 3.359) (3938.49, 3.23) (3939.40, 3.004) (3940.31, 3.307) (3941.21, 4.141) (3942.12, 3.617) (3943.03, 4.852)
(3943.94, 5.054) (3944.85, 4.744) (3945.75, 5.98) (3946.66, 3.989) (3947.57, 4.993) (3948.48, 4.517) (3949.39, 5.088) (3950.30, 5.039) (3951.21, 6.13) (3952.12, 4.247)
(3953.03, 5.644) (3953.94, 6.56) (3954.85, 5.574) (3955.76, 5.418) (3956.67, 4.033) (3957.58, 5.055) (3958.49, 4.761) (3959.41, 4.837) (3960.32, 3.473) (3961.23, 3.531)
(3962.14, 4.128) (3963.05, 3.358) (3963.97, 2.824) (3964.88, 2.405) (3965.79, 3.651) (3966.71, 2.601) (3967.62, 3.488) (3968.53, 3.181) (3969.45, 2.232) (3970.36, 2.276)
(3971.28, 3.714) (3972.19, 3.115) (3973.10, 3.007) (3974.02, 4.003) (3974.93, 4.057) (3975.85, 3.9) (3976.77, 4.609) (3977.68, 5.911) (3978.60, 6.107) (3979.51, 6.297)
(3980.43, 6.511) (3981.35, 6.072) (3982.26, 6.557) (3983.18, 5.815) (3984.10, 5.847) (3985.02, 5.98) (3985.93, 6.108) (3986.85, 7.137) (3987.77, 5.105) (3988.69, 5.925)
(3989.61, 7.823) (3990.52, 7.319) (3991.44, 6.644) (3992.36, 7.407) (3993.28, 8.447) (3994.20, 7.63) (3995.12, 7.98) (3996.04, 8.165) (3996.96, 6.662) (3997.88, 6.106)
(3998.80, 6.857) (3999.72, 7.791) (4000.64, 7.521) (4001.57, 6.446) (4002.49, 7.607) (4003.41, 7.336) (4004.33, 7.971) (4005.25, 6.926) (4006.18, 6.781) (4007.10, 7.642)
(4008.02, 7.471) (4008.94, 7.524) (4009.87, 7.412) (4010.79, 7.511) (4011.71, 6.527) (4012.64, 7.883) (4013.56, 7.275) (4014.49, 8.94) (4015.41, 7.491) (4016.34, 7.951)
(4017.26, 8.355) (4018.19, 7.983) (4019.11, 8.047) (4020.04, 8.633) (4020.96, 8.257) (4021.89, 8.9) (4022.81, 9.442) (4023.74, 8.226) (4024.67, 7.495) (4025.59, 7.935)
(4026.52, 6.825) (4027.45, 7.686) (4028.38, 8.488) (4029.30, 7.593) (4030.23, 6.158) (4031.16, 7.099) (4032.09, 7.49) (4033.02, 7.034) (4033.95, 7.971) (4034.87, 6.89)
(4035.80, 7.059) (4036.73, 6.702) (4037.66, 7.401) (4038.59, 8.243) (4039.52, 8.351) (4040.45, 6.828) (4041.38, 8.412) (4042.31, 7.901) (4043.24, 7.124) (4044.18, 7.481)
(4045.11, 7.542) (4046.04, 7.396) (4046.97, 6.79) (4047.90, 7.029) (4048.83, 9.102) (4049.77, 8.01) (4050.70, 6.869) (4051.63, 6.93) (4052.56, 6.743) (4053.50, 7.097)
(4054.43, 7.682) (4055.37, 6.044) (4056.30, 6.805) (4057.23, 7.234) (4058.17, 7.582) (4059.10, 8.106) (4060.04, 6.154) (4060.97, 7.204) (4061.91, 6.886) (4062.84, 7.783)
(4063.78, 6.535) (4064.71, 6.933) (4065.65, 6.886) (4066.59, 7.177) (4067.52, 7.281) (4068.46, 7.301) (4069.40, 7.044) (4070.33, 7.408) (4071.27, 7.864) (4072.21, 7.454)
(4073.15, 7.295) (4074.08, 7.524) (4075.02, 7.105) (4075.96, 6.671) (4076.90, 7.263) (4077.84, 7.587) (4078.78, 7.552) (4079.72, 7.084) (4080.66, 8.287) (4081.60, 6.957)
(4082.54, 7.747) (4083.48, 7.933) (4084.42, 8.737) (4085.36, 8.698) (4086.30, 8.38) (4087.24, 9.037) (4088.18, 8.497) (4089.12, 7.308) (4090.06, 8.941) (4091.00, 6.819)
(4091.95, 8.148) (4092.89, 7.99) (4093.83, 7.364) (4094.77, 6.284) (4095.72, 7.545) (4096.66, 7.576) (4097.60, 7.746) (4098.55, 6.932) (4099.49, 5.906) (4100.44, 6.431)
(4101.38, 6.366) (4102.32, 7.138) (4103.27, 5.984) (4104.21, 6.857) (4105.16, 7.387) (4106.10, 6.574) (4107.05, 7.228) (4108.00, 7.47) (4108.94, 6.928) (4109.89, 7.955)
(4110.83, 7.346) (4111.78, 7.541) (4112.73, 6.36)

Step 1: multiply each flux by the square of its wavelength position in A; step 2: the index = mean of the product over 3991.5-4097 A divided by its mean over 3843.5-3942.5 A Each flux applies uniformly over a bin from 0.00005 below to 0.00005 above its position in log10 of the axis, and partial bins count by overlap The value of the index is 2.1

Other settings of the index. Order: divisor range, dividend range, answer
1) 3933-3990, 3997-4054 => 1.75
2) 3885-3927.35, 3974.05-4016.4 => 1.57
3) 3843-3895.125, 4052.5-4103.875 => 2.23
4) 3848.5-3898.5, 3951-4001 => 1.51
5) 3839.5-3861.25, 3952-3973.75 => 1.19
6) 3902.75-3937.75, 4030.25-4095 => 1.92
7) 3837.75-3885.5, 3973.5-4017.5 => 2.10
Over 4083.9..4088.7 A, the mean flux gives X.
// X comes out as 8.66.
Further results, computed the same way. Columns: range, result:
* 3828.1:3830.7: 2.12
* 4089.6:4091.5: 7.85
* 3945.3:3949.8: 4.91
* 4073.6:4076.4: 7.12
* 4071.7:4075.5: 7.35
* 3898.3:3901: 4.26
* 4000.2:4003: 7.18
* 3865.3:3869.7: 3.34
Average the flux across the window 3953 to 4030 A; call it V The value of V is 6.22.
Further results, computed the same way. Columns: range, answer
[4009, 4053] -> 7.65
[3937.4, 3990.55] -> 4.65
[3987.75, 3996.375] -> 7.34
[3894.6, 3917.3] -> 4.68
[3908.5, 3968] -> 4.21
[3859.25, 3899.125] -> 3.78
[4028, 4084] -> 7.33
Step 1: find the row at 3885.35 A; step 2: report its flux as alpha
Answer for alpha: 4.047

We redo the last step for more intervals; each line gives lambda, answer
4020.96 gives 8.257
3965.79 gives 3.651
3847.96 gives 4.185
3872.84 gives 2.576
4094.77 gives 6.284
